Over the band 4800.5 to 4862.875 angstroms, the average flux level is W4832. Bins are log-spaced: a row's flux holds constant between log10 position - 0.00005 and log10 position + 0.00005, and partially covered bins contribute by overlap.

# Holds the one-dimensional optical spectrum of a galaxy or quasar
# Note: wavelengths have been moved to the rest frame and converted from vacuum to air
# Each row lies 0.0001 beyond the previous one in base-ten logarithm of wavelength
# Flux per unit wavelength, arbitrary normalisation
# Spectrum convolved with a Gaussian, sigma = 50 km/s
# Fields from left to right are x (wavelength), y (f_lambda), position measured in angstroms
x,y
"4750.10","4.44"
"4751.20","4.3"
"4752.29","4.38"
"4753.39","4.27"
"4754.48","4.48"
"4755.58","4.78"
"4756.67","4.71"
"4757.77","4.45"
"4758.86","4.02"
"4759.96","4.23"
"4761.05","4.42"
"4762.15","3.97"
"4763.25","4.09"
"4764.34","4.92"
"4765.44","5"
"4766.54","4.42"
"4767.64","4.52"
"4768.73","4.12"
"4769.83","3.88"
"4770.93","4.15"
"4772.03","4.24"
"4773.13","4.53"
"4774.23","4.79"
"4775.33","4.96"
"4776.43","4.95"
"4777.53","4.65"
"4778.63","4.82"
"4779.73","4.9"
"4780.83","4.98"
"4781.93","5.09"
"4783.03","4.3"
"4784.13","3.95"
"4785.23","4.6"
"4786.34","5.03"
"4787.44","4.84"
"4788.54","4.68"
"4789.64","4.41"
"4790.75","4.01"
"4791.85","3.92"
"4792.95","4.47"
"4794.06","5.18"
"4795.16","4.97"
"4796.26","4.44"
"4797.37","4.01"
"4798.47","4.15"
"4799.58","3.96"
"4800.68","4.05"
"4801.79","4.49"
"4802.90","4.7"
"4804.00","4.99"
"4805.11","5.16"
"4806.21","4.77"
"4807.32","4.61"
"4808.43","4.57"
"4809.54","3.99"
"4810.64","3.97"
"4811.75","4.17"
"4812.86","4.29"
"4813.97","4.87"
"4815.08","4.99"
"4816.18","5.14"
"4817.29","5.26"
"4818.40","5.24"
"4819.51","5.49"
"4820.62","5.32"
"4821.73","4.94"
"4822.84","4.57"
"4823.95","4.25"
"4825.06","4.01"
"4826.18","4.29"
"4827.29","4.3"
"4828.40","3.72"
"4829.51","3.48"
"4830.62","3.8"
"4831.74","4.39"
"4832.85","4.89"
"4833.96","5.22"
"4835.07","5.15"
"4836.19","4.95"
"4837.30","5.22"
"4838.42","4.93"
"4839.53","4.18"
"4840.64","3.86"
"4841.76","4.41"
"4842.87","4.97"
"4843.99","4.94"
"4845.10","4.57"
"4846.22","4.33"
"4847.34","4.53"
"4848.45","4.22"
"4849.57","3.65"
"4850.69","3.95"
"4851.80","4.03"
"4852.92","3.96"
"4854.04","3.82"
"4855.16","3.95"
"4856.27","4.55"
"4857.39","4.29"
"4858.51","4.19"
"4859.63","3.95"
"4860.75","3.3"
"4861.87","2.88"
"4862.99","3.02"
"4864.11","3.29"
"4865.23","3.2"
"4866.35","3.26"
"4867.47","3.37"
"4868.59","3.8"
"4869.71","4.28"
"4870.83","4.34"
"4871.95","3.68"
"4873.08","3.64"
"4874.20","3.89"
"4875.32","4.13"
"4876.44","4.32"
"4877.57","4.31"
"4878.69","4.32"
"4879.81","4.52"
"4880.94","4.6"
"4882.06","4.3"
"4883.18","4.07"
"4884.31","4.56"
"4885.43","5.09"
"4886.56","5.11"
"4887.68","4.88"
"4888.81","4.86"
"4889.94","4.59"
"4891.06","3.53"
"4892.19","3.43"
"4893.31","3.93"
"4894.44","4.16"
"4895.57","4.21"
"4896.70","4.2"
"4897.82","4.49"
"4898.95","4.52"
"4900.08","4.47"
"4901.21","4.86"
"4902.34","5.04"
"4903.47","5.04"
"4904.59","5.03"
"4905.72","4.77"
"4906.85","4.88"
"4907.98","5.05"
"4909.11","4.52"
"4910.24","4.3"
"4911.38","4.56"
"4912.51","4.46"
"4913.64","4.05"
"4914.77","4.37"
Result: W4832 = 4.43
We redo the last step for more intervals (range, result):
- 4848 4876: 3.79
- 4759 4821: 4.58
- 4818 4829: 4.6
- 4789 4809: 4.49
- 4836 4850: 4.52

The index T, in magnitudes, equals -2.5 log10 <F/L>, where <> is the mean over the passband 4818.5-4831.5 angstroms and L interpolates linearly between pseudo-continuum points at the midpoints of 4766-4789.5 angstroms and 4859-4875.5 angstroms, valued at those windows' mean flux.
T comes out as -0.09 mag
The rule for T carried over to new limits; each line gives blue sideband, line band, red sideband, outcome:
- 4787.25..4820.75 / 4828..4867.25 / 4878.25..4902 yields 0.09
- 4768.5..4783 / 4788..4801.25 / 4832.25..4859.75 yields 0.05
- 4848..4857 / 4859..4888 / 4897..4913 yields 0.08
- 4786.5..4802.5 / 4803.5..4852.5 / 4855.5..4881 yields -0.10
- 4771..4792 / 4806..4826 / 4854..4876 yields -0.10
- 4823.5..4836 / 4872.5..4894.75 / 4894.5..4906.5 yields 0.06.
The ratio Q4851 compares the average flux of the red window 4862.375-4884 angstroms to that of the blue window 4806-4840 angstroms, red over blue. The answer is 0.85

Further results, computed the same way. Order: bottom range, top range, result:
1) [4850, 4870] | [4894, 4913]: 1.24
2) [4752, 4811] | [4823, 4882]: 0.92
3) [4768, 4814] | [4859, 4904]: 0.92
